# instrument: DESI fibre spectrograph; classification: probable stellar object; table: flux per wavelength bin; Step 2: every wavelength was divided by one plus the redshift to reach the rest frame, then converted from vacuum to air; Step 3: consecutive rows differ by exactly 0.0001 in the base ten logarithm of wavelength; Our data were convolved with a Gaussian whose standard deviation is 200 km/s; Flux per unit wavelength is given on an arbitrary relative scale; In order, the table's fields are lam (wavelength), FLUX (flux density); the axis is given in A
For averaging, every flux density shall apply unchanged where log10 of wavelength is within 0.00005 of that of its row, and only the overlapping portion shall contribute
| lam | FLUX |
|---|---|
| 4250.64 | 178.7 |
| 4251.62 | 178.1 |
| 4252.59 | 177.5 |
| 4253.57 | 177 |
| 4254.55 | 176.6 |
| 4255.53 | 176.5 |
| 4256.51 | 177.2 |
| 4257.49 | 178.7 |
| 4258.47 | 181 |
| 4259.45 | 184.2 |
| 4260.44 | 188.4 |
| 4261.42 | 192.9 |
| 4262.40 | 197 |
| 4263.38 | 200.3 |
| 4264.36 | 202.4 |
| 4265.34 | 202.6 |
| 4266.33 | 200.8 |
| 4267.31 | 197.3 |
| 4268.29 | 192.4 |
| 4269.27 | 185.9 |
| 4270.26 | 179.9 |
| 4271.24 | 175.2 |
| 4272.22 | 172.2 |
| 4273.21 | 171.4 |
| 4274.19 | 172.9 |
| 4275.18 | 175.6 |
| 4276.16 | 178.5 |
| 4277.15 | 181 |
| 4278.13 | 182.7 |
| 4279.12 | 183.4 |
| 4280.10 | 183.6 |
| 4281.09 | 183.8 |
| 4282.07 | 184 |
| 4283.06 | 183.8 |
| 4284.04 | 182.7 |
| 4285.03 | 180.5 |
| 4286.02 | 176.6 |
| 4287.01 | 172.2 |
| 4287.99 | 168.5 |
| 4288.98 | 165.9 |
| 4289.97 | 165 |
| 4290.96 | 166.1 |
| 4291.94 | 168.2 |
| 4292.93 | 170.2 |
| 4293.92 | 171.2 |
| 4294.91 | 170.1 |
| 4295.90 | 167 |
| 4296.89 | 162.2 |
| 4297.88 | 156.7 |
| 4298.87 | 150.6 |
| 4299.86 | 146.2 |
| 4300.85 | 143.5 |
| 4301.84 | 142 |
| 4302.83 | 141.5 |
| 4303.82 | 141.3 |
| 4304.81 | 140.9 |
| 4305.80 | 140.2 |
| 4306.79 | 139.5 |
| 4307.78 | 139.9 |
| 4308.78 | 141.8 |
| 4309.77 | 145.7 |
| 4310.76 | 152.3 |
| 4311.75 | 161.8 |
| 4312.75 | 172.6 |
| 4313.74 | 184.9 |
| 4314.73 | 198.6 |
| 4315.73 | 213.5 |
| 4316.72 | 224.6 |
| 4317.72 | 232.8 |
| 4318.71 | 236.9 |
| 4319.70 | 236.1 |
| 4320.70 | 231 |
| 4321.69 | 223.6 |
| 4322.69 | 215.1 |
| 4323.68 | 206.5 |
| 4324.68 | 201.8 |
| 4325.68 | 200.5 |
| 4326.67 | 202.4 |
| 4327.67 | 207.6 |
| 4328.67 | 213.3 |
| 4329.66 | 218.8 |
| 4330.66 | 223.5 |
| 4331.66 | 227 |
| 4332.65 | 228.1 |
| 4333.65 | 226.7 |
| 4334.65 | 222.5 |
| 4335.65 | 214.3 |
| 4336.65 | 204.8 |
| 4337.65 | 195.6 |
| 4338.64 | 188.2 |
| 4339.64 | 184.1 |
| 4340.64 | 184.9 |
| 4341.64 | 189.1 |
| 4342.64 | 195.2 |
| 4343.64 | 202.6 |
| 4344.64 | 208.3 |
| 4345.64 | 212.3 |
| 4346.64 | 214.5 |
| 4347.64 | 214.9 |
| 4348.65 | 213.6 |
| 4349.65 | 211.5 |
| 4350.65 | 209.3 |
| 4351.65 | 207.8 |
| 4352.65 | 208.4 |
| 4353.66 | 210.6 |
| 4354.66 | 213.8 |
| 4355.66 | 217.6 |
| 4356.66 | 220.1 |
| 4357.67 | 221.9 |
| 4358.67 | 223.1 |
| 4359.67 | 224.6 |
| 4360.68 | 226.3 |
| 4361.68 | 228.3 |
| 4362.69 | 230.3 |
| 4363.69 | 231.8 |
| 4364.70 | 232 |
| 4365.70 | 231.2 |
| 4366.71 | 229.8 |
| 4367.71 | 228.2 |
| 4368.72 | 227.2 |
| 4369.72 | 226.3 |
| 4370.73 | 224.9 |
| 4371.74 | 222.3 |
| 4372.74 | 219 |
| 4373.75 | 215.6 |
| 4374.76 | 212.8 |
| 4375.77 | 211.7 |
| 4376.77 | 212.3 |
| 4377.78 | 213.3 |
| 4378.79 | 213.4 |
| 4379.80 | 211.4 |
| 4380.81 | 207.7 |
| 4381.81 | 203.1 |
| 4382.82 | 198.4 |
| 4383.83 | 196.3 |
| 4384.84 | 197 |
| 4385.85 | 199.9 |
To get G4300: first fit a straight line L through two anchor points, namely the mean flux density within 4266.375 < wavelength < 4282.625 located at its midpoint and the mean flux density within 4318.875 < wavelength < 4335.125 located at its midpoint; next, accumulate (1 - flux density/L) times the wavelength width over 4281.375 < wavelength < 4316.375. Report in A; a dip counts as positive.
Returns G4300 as 6.1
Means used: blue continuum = 182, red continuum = 218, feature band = 163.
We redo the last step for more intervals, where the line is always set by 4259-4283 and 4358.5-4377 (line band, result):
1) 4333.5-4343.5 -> 0.6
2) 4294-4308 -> 3.4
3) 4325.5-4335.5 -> -0.4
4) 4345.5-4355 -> 0.3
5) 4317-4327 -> -0.6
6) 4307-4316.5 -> 1.6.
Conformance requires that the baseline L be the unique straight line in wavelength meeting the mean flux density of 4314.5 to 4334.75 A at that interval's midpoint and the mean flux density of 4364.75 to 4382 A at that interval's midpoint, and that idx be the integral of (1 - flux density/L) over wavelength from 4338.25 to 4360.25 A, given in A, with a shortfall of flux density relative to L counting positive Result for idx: 1.07 A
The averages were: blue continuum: 219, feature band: 208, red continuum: 219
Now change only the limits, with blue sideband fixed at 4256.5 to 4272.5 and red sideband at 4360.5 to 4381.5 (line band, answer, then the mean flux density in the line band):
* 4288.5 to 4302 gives 2.6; 161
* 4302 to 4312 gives 2.9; 144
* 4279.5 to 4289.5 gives 0.9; 178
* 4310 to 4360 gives 0.5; 209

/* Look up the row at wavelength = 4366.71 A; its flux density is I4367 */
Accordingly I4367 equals 229.8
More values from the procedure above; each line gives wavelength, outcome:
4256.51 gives 177.2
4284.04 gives 182.7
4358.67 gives 223.1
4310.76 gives 152.3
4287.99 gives 168.5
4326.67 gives 202.4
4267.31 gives 197.3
